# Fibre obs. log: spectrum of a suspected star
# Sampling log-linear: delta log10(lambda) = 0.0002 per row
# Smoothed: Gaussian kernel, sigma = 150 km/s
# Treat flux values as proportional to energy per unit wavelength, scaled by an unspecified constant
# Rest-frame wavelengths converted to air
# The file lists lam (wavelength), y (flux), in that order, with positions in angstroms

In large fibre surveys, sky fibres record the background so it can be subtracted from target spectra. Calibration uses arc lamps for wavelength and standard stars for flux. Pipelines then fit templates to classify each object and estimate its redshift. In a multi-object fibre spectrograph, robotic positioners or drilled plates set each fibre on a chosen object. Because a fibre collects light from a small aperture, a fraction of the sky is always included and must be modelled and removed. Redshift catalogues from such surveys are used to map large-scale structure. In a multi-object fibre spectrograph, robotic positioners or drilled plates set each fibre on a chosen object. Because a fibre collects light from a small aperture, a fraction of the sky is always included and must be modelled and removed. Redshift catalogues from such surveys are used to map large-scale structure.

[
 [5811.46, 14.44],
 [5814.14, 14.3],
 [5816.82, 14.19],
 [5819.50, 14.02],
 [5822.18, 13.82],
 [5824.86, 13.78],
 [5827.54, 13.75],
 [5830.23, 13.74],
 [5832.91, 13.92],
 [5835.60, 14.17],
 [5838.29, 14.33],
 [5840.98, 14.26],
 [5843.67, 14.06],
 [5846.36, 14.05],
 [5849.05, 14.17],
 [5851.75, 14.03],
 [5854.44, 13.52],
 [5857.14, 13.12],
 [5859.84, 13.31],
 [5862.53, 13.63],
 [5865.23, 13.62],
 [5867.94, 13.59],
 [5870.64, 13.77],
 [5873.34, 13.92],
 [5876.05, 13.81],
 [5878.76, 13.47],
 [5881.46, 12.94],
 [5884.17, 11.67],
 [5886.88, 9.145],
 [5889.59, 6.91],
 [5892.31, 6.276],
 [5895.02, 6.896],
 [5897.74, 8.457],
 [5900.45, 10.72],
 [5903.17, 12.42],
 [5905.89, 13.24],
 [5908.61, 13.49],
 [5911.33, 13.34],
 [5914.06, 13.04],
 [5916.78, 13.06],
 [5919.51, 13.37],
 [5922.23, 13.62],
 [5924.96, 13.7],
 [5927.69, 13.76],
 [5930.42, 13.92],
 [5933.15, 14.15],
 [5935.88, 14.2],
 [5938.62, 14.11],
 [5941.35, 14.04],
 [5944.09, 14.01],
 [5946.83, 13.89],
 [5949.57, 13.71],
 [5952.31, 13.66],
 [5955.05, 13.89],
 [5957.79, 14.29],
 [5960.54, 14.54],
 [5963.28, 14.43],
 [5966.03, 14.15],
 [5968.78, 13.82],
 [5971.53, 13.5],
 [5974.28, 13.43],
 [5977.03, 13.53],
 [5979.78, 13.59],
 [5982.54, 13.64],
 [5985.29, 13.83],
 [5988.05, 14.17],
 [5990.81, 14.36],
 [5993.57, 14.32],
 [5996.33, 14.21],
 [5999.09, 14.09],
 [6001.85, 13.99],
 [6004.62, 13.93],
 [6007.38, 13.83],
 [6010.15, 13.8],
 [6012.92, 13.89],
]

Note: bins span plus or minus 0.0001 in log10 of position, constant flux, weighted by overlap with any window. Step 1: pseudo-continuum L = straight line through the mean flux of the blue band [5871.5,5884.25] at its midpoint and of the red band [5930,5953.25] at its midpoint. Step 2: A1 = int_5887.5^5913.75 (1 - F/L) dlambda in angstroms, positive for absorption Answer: 6.38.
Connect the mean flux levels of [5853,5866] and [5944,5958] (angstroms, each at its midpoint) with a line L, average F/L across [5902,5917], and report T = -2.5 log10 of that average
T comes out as 0.05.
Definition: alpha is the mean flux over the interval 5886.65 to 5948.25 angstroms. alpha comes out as 12.2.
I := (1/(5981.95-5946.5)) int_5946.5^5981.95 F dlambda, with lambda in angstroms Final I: 13.9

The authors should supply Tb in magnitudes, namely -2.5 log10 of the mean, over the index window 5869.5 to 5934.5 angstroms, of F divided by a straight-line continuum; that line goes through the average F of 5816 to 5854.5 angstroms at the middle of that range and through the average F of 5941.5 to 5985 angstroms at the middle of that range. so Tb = 0.16 mag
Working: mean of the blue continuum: 14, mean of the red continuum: 13.9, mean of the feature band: 12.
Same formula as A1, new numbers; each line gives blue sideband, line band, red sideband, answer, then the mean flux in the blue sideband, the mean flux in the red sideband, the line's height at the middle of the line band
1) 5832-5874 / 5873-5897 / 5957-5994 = 6.07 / 13.8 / 14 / 13.9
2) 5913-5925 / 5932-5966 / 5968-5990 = -1.41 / 13.3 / 13.7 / 13.5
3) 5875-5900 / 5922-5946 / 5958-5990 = -3.79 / 9.93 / 13.9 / 12.1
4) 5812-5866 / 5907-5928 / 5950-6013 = 0.79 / 13.9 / 13.9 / 13.9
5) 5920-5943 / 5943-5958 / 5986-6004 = 0.12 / 13.9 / 14.2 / 14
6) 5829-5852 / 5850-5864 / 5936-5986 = 0.52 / 14.1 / 13.9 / 14.1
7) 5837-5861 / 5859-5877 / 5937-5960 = 0.29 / 13.9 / 14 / 13.9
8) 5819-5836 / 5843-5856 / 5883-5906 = -1.66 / 13.9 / 9.31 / 12.4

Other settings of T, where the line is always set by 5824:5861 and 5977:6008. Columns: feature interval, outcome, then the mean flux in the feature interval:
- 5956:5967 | -0.03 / 14.3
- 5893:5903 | 0.48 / 8.98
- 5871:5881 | 0.02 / 13.7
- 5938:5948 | 0.00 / 14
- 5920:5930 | 0.02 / 13.7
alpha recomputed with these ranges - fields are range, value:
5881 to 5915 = 10.6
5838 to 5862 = 13.8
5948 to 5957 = 13.8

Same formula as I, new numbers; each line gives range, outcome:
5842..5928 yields 12.4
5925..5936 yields 14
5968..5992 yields 13.8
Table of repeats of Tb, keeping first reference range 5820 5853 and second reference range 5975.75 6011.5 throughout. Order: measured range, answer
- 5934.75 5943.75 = -0.01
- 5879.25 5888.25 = 0.22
